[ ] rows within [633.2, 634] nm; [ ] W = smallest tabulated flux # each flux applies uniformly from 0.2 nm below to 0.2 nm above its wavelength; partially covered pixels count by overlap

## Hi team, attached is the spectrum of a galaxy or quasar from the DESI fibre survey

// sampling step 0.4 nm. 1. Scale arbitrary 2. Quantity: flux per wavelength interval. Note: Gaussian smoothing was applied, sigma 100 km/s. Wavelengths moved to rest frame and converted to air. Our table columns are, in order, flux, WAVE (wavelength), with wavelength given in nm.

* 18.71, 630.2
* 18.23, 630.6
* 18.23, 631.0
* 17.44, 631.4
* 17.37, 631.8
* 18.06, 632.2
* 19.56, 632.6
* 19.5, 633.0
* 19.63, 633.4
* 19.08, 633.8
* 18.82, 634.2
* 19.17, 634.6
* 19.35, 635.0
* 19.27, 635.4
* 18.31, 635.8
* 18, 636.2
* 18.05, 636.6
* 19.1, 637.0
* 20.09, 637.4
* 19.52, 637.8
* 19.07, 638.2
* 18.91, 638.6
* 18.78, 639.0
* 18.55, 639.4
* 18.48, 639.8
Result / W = 19.08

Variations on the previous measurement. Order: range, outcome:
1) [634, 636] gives 18.31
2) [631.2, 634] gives 17.37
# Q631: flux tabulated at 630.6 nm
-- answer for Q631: 18.23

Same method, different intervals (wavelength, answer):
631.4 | 17.44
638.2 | 19.07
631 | 18.23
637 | 19.1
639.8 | 18.48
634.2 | 18.82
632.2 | 18.06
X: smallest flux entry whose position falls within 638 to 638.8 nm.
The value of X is 18.91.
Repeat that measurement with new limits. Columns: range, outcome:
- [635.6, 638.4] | 18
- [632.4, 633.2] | 19.5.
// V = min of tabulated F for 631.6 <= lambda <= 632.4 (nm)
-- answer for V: 17.37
